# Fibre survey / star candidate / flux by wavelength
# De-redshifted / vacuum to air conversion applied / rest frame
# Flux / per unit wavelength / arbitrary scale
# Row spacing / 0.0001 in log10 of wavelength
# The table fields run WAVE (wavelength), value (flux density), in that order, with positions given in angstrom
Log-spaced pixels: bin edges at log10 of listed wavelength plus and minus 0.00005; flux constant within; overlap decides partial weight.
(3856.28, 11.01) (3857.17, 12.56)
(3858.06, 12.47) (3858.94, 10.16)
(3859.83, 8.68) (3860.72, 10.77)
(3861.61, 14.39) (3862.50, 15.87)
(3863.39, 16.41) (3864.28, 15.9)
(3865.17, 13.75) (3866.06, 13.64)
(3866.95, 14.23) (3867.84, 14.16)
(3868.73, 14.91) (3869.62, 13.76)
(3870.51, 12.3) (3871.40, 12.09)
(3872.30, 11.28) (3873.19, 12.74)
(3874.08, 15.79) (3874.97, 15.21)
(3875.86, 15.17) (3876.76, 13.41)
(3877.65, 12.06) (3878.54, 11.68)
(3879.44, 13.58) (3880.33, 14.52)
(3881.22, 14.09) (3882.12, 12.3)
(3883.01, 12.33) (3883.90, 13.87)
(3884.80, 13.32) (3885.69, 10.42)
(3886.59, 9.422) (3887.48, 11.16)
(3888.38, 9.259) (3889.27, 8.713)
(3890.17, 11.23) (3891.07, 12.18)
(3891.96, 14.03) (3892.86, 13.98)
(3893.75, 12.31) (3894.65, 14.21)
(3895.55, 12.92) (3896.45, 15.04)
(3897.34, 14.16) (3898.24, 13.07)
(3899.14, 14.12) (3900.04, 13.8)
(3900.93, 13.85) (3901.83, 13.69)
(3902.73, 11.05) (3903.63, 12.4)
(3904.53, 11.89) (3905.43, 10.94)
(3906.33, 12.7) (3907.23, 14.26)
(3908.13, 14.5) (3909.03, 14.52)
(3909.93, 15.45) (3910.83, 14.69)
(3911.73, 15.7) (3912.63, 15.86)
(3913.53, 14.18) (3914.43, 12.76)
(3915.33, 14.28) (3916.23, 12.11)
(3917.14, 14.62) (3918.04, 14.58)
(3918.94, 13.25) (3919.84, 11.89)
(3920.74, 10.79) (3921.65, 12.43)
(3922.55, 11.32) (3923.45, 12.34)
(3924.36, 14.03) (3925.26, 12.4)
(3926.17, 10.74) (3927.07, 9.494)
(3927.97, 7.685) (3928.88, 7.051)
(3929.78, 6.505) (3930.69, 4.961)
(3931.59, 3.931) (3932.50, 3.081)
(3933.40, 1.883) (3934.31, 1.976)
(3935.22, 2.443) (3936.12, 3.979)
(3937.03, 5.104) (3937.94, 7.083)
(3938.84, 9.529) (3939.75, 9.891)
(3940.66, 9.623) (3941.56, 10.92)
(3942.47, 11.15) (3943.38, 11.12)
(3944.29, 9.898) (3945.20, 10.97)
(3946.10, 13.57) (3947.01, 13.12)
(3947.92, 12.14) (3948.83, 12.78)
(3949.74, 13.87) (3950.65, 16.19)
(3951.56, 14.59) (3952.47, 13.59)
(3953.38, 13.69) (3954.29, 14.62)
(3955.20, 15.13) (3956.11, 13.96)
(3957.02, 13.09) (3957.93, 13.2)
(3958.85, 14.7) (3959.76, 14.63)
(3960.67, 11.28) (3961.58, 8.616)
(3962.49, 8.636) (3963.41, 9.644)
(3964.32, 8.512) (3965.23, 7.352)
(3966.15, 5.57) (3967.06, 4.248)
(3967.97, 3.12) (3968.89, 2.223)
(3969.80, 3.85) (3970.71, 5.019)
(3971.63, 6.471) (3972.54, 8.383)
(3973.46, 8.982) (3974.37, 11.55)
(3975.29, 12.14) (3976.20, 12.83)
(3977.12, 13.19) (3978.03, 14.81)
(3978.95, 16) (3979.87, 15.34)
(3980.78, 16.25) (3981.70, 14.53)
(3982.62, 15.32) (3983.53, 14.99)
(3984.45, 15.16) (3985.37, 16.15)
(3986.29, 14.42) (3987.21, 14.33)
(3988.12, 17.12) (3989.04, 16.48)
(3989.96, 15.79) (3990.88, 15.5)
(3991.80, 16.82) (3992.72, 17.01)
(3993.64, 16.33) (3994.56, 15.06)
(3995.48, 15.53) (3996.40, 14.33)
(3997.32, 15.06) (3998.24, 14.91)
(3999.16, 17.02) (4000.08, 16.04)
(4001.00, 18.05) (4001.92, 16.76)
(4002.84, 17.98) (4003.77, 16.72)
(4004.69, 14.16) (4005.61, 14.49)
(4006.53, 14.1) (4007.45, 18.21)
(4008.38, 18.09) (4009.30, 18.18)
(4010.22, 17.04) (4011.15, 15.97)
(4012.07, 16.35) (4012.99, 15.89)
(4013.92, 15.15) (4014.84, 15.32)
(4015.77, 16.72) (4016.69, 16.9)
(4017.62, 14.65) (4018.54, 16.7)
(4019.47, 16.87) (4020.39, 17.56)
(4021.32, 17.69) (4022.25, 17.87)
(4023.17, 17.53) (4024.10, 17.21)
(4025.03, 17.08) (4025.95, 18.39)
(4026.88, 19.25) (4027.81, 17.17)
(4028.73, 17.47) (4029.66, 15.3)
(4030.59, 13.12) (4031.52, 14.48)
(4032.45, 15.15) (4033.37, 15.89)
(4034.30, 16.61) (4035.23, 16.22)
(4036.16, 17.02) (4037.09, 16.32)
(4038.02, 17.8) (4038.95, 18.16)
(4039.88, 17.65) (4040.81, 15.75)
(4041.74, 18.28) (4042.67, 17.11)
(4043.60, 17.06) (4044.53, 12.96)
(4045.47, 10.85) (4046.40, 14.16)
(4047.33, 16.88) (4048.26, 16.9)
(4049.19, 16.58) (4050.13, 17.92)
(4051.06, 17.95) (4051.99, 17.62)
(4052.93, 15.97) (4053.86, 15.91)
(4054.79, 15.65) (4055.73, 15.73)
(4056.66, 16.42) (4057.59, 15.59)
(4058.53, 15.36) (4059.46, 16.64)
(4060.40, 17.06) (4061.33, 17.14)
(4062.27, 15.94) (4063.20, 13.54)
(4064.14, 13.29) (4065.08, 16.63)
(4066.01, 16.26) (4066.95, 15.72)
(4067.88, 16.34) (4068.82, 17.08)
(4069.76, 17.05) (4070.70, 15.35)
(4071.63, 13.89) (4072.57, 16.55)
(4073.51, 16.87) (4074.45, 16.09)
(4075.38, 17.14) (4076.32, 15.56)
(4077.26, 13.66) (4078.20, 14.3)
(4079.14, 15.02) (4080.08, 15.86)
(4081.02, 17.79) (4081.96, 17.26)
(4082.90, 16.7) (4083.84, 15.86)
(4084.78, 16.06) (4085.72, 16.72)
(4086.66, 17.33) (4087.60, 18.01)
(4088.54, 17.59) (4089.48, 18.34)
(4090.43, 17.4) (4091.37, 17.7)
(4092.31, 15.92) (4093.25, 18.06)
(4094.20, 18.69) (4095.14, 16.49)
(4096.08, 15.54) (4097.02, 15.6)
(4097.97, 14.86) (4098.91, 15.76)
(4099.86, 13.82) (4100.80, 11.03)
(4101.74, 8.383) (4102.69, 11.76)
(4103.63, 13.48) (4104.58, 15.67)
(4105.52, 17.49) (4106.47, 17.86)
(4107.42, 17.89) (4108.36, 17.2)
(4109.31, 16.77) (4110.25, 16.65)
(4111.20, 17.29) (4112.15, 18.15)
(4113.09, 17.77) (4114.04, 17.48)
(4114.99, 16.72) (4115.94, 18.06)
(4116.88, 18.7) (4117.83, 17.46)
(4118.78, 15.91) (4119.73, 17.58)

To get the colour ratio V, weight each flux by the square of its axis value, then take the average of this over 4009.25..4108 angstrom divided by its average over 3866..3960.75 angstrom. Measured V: 1.45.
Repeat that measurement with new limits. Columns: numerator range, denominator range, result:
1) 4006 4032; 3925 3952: 1.95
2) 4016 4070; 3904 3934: 1.53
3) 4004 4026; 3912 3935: 1.72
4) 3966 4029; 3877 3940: 1.36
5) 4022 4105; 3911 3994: 1.50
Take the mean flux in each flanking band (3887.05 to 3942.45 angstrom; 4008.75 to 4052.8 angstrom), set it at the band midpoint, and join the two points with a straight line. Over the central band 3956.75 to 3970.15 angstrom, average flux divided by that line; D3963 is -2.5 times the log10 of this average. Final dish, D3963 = 0.480 mag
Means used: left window 11.1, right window 16.5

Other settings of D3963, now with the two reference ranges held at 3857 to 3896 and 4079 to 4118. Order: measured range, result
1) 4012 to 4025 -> -0.102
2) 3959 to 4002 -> 0.161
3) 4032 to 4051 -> -0.055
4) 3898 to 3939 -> 0.239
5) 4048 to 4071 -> -0.030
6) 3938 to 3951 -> 0.202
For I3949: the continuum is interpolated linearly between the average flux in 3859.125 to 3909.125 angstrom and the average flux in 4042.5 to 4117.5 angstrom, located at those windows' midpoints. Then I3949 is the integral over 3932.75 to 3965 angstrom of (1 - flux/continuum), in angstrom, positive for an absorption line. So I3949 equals 7.9 angstrom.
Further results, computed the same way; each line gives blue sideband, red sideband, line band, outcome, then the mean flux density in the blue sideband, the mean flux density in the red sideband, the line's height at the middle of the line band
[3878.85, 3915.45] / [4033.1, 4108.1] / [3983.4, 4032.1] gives -4.2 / 13.1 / 16.1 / 15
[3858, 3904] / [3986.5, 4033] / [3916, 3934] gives 5.7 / 13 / 16.3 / 14.1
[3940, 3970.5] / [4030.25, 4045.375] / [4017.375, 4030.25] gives -1.7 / 10.8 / 16.1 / 15.2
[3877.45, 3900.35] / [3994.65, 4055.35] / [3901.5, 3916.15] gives -0.5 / 12.6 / 16.4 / 13.2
